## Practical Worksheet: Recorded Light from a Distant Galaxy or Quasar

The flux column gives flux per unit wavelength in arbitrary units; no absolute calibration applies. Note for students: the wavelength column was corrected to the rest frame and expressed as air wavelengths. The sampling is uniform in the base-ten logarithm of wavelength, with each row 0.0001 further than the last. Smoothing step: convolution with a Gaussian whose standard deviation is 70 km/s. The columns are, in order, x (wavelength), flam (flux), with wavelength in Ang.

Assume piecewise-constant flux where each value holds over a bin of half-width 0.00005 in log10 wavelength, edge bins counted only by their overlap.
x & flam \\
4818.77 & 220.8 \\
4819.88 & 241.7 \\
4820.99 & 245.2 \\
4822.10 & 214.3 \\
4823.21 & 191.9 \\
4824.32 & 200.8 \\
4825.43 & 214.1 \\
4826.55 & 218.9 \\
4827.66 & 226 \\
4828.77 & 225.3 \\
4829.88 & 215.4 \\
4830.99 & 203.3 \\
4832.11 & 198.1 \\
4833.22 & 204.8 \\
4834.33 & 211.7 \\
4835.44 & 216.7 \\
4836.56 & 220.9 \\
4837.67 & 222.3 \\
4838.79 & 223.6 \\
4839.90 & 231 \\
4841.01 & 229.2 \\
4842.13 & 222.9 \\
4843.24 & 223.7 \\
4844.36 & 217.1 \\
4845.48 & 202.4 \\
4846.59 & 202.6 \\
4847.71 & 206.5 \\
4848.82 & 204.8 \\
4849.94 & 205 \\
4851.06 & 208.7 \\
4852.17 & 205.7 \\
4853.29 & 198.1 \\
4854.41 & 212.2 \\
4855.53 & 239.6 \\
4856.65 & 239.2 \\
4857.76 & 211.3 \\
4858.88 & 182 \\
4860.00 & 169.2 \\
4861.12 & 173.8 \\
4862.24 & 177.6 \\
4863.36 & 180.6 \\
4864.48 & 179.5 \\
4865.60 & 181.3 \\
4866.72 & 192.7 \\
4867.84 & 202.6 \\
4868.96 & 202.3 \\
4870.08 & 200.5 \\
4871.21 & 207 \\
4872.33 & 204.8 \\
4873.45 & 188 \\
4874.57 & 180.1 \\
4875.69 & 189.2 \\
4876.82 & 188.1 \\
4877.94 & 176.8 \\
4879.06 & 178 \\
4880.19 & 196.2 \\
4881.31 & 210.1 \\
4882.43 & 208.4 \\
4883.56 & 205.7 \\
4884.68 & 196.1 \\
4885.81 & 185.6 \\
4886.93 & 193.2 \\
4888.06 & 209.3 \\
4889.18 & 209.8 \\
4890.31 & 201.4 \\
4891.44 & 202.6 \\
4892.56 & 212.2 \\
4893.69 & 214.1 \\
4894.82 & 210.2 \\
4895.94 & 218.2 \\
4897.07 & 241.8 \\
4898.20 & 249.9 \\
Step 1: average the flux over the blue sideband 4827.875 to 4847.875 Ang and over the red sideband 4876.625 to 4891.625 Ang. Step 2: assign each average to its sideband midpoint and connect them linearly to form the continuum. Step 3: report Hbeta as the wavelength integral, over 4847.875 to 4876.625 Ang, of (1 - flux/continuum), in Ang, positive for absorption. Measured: 1.2 Ang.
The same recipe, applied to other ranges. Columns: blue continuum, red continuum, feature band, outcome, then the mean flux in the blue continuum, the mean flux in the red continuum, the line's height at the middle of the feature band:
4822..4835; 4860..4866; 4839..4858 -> -2.4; 210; 178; 191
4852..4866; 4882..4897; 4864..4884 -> 0.7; 196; 206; 201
